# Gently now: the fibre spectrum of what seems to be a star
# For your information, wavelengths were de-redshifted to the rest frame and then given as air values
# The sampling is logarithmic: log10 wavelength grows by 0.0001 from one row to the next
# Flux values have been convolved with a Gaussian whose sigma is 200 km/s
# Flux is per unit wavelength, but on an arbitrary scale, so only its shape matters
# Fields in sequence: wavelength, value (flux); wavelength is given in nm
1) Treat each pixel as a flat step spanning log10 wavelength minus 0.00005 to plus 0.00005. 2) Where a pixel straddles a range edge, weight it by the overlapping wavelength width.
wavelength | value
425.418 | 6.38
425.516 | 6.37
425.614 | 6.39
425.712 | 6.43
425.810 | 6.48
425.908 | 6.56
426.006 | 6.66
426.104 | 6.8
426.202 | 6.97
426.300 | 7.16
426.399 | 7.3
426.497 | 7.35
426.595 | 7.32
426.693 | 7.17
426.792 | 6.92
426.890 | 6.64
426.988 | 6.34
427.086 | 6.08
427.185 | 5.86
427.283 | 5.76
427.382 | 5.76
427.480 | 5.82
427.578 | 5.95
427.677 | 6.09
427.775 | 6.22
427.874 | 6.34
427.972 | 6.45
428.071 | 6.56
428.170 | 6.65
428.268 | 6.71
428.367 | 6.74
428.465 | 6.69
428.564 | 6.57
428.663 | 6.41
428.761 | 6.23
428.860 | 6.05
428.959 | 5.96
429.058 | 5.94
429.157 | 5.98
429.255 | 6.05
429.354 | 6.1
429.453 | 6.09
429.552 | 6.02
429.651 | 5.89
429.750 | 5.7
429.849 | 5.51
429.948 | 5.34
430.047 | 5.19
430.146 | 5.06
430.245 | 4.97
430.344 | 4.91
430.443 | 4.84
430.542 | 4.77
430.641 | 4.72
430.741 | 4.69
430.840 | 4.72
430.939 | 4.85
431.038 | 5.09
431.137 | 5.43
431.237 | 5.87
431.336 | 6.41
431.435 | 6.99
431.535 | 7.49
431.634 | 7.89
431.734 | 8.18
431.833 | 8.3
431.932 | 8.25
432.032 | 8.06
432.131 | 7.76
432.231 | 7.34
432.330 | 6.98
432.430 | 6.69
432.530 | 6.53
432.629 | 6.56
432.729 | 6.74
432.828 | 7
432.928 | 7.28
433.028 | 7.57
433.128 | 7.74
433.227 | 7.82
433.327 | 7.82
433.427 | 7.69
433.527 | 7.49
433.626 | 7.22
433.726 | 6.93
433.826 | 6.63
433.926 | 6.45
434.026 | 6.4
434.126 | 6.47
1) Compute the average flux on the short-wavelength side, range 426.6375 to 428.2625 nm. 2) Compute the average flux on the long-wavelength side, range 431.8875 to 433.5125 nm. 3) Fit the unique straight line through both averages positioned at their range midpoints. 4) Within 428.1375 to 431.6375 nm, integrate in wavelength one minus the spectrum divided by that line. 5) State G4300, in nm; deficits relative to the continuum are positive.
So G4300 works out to 0.50 nm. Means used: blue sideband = 6.3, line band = 5.82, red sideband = 7.36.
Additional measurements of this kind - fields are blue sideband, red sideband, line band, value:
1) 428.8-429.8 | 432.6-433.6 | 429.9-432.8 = 0.23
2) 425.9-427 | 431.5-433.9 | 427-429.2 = 0.27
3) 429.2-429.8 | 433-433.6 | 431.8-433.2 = -0.01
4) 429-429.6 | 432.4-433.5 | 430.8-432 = 0.01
